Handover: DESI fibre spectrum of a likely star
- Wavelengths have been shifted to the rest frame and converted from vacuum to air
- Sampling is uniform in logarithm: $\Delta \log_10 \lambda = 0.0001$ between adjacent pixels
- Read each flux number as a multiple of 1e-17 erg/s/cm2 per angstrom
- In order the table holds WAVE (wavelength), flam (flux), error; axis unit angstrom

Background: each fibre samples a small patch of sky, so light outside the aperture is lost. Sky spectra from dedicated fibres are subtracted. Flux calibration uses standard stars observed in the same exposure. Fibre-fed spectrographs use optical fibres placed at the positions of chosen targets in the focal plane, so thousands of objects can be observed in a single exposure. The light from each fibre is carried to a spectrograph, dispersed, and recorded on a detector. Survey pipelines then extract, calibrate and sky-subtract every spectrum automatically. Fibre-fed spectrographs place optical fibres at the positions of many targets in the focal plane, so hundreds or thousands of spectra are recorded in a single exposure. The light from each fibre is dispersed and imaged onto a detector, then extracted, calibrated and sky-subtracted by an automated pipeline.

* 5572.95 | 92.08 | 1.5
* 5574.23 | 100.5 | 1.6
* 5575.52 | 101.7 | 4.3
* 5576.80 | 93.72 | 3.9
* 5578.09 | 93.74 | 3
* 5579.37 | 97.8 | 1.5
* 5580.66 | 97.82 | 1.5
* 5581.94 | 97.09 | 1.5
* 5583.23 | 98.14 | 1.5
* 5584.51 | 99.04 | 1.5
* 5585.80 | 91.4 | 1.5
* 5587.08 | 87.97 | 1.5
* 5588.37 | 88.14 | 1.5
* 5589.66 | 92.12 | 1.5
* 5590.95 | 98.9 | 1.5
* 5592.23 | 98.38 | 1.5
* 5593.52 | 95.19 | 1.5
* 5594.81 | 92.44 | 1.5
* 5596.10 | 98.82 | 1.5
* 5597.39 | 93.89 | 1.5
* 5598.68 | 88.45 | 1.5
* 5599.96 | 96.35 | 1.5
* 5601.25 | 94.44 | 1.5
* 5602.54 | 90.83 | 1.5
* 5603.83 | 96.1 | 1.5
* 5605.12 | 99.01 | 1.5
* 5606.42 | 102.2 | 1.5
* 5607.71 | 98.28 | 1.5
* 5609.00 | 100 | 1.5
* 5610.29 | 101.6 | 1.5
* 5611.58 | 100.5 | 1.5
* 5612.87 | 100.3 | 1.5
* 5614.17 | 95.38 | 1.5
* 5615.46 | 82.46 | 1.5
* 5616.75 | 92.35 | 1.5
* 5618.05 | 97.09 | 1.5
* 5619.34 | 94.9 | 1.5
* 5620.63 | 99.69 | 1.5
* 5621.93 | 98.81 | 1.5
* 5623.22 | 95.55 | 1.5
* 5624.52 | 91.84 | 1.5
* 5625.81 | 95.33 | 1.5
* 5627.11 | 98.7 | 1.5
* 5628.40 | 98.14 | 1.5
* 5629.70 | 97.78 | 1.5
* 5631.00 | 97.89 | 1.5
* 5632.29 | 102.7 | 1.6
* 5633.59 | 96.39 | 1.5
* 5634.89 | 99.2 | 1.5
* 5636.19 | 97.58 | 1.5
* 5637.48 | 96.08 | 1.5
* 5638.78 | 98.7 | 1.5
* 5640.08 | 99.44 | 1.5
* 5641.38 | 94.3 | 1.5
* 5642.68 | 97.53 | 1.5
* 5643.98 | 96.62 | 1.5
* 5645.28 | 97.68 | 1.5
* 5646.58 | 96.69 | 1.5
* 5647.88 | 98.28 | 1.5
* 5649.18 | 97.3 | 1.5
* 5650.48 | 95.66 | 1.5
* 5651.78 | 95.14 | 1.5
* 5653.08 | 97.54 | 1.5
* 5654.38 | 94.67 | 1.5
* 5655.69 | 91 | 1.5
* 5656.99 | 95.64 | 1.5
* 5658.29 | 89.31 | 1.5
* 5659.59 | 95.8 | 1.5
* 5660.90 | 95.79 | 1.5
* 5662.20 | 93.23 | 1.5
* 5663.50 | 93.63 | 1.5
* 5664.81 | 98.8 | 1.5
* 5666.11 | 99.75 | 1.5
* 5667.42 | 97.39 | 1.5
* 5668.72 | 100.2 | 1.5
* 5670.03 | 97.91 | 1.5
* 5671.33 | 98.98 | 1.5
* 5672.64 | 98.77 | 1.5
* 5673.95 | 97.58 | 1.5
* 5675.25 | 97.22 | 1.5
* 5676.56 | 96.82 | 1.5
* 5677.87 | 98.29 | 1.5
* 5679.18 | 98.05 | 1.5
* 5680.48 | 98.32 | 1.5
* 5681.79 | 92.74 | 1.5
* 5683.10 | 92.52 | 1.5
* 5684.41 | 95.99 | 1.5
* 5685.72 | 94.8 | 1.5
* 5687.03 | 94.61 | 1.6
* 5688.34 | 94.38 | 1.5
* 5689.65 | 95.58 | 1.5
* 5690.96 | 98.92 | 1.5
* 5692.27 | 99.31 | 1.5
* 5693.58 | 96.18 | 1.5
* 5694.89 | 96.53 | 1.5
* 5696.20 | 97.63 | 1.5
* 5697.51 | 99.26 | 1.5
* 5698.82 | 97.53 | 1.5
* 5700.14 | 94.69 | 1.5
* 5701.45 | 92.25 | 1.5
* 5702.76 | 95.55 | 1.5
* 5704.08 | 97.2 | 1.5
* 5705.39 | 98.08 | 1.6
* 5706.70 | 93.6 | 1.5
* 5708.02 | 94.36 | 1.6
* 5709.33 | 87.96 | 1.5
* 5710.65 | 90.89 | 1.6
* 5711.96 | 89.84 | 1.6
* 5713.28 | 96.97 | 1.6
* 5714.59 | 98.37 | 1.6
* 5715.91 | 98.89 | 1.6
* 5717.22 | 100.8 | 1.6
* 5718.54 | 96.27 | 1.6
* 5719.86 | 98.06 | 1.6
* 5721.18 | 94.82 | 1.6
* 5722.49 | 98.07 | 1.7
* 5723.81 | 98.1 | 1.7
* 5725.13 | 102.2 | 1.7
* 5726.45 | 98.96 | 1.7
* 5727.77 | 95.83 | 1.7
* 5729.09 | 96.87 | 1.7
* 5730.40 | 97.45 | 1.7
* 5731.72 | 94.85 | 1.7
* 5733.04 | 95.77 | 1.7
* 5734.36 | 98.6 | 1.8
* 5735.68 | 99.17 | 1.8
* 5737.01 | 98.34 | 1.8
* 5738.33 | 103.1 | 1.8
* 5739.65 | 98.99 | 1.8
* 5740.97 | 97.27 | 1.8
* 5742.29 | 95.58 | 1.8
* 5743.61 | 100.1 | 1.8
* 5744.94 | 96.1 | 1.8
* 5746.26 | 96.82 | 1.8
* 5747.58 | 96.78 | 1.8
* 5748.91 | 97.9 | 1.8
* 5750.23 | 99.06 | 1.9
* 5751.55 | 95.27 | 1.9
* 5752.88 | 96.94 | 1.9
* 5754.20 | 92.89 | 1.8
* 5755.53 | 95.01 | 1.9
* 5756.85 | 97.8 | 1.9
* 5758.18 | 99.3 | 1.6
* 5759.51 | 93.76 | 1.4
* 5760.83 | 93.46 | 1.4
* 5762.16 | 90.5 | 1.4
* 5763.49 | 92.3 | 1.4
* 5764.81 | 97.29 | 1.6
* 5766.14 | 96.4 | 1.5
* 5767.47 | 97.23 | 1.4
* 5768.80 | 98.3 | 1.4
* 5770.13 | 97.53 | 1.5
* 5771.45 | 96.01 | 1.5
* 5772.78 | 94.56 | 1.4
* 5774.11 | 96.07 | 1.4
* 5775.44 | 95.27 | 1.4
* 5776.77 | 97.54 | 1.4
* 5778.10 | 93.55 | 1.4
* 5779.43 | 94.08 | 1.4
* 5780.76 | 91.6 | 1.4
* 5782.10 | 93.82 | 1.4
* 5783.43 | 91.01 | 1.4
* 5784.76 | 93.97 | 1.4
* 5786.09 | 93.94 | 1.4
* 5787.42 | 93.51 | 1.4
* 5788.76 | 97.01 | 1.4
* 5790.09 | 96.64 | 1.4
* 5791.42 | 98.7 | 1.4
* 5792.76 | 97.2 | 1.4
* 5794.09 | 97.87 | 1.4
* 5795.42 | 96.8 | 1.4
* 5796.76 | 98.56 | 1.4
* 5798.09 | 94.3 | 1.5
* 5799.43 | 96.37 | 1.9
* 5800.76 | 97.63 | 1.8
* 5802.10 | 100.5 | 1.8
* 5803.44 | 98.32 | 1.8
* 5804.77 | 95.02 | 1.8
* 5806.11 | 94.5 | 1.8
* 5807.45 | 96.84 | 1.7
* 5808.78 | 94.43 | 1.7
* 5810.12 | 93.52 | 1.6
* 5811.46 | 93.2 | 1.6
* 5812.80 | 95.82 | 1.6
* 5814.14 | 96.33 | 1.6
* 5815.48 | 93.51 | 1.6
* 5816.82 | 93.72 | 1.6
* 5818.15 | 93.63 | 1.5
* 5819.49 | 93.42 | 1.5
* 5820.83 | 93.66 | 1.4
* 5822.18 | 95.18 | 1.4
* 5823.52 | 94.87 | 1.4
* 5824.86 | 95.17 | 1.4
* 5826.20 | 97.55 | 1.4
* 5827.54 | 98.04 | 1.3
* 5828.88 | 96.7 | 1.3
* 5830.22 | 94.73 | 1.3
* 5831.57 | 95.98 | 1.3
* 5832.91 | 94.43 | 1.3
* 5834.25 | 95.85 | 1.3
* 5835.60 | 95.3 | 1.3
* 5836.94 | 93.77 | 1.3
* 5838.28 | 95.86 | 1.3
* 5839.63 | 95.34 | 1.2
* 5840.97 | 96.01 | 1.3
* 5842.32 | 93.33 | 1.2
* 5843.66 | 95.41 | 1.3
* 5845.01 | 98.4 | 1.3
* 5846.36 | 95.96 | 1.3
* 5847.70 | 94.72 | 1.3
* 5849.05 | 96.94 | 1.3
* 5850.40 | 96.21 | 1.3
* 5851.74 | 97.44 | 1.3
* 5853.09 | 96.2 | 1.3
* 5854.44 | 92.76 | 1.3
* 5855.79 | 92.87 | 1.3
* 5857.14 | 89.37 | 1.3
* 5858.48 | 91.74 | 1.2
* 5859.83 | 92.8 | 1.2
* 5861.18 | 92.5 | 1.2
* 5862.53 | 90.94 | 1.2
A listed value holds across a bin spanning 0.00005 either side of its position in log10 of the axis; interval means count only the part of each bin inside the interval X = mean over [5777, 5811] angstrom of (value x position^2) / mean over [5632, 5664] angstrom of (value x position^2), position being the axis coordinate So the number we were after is 1.0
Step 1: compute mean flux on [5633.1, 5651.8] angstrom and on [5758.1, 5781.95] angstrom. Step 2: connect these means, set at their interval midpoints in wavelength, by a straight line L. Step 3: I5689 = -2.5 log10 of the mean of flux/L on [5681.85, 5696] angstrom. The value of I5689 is 0.01 mag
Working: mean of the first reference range 97.2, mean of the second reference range 95.1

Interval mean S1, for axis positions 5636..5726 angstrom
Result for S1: 96.4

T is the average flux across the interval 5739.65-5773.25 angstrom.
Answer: 96.2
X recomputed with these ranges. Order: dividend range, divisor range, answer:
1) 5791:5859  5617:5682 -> 1.05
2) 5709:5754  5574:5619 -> 1.06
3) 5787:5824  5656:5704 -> 1.04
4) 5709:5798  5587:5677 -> 1.04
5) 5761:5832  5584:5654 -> 1.06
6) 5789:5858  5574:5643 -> 1.07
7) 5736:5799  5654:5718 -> 1.03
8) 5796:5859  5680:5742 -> 1.03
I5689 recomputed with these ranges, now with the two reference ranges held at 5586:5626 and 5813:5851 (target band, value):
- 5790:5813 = -0.01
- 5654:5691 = -0.01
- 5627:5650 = -0.03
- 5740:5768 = -0.01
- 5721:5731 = -0.03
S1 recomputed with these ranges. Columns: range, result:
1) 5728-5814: 96.2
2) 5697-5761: 96.7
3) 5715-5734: 97.7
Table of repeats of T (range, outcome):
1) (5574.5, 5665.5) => 96.1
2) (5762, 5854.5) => 95.5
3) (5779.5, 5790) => 93.7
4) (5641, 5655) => 96.6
